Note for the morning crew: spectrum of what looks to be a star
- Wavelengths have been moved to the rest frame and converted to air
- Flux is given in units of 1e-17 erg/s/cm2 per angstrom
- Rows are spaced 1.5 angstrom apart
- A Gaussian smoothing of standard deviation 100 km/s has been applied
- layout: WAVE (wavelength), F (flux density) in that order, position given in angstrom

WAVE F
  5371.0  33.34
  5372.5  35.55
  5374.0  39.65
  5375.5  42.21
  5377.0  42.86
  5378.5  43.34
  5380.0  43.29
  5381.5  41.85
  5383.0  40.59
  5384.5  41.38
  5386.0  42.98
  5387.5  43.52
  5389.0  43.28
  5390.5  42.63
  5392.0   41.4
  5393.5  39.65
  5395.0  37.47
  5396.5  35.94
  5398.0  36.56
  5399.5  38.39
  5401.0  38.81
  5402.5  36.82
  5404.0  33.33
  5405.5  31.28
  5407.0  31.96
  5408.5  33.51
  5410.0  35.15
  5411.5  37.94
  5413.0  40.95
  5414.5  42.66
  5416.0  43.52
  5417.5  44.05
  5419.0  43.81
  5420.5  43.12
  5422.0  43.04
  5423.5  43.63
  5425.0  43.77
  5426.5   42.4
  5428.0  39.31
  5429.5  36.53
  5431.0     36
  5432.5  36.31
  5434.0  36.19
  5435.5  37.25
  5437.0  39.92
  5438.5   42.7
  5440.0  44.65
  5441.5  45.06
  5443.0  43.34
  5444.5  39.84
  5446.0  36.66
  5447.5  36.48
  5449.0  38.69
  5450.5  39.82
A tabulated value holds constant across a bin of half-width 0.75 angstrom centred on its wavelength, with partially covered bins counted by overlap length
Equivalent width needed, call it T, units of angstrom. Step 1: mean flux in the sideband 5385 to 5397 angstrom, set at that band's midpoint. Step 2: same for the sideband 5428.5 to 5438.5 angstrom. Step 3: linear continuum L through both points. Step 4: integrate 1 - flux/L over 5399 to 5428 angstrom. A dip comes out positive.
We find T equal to -0.23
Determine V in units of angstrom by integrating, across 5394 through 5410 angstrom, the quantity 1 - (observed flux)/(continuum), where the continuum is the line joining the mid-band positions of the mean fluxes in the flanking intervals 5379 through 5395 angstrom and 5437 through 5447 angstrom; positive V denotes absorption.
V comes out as 2.44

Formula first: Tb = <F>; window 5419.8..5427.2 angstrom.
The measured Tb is 43.2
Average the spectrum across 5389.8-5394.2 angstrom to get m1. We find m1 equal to 41.2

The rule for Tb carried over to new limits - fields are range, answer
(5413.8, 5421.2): 43.4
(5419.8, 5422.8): 43.1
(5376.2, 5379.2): 43.1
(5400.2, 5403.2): 37.8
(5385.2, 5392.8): 42.7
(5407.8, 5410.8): 34.4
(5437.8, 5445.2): 43.1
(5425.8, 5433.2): 38.1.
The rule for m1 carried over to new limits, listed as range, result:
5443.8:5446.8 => 38.2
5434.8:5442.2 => 41.9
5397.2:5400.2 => 37.4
